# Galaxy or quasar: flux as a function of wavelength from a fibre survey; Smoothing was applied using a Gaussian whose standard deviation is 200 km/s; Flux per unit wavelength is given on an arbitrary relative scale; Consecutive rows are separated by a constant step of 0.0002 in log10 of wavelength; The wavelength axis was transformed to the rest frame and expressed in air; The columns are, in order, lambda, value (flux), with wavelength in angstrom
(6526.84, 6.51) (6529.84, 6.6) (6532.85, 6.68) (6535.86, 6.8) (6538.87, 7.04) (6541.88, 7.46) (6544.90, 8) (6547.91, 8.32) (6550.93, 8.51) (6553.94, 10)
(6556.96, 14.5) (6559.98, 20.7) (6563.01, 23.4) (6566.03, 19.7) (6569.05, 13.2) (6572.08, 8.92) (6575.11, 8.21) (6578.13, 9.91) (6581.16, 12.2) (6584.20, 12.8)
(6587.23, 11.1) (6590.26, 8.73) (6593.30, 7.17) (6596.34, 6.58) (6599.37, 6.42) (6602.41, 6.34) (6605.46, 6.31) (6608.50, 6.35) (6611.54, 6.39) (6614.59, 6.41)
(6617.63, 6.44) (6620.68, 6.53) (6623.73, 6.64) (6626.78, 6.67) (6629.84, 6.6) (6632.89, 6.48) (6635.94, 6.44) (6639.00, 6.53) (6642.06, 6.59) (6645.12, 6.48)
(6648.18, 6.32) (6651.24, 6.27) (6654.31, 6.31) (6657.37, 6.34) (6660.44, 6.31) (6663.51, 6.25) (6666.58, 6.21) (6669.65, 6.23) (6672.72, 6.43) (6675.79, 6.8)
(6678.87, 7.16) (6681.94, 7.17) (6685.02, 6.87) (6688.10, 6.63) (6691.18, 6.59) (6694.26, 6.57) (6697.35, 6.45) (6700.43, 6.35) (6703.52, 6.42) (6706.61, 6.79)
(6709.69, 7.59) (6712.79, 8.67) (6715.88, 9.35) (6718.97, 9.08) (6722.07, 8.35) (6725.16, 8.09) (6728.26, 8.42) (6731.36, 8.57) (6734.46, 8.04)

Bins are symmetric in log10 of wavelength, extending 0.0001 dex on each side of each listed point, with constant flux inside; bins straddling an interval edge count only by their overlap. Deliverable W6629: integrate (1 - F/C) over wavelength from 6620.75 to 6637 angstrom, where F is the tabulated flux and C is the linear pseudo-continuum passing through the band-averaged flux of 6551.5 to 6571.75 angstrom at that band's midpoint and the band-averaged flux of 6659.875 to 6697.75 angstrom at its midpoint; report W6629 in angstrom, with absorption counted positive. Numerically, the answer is 6.2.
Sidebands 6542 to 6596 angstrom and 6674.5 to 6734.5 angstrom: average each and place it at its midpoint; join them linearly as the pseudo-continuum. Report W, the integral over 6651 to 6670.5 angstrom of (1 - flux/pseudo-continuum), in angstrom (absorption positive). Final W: 5.7 angstrom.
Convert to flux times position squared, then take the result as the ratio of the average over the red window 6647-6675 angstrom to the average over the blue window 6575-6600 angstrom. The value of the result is 0.7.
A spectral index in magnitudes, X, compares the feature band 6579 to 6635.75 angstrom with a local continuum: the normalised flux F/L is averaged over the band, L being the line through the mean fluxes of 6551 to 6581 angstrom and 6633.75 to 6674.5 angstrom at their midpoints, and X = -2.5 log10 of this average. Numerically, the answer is 0.35 mag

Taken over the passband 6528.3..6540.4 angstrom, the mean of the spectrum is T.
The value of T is 6.78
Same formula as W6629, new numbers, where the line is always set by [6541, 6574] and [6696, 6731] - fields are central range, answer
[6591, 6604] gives 5.5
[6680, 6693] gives 2.8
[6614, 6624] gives 4.1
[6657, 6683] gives 7.6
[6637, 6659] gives 7.9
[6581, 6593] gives 1.4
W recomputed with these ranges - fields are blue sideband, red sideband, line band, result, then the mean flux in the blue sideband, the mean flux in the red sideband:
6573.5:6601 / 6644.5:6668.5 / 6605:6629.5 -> 4.5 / 9.22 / 6.3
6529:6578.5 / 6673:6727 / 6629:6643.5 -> 4.0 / 11.1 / 7.33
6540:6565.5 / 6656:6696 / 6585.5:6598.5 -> 3.0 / 12.8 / 6.58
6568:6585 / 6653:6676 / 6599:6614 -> 4.7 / 10.7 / 6.34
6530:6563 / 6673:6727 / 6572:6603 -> 1.6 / 10.3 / 7.33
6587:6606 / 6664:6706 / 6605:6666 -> 5.0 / 7.34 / 6.6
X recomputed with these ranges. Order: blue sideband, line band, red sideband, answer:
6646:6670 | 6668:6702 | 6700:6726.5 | 0.07 mag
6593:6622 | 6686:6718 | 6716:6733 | 0.14 mag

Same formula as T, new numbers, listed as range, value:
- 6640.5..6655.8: 6.39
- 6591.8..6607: 6.56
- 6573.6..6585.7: 10.8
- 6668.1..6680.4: 6.66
